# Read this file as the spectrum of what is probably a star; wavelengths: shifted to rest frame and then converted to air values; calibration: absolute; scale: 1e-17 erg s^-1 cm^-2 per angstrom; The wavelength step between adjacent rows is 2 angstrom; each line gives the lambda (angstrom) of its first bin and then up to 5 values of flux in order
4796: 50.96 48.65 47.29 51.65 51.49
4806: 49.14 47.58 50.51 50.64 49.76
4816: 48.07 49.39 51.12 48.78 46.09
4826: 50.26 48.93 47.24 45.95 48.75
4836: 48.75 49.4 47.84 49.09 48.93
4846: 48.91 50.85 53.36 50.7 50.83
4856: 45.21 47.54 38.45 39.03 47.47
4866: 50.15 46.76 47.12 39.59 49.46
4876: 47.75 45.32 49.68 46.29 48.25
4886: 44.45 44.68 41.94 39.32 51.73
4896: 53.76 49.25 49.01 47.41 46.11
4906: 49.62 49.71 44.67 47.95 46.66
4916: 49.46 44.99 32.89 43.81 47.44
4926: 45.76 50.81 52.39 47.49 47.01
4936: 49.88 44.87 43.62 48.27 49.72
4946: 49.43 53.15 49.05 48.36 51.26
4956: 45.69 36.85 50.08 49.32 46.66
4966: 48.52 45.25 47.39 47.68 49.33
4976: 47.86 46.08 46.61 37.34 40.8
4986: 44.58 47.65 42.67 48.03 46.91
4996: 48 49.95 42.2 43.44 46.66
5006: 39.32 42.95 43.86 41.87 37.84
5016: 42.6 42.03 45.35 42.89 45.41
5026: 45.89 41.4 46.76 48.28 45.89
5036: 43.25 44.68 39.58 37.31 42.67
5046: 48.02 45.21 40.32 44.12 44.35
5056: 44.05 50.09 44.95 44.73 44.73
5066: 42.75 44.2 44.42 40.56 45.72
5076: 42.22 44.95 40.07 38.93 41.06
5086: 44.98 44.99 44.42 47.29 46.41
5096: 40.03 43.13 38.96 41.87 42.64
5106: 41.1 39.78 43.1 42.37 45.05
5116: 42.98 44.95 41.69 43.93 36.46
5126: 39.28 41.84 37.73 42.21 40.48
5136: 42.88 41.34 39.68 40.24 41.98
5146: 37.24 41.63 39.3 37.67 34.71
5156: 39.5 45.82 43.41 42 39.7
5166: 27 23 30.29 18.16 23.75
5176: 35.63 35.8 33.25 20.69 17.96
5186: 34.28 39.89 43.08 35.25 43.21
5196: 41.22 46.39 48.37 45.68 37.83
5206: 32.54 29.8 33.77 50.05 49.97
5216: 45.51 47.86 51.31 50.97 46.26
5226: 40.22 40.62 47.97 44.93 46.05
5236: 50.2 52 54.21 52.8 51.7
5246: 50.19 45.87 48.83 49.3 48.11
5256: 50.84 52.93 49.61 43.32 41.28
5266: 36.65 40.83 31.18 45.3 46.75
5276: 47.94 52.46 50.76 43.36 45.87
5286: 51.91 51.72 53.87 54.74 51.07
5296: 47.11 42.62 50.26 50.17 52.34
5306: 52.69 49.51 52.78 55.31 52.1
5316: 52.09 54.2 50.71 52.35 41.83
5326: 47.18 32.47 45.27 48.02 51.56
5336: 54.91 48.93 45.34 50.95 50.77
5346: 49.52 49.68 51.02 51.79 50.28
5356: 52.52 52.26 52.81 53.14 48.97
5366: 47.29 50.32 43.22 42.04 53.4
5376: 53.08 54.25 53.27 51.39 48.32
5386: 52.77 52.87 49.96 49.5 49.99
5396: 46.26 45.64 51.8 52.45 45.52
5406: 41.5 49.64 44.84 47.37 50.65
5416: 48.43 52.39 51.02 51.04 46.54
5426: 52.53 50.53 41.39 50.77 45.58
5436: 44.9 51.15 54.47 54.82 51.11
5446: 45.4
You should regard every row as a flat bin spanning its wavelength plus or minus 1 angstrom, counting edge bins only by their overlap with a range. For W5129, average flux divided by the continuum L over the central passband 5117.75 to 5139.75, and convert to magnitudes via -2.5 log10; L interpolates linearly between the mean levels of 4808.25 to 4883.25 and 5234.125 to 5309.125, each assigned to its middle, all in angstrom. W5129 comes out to 0.18 mag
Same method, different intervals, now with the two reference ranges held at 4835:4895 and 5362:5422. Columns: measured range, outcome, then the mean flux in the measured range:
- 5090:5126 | 0.135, 42.4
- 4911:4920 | 0.036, 45.7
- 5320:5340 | 0.045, 47.1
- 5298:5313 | -0.050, 51.2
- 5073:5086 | 0.134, 42.4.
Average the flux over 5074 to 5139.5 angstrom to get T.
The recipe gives 42.2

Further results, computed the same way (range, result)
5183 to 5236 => 42.1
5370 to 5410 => 49.4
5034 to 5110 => 43.2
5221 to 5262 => 48.5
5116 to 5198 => 37.1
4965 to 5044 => 44.4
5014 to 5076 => 43.9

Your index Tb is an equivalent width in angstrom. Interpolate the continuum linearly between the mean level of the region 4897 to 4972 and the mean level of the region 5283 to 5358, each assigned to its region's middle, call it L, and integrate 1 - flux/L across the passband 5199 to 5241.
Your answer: 3.57 angstrom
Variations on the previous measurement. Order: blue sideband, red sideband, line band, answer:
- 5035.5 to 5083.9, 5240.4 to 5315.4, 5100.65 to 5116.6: 0.81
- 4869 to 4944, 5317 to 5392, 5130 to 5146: 2.48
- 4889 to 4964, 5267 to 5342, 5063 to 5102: 3.83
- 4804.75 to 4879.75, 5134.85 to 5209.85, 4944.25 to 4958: -1.36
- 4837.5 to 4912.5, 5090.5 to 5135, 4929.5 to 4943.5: -0.50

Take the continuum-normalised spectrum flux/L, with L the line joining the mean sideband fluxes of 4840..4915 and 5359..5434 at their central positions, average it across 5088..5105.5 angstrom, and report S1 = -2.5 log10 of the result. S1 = 0.12 mag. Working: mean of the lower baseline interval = 47.2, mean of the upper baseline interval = 49.3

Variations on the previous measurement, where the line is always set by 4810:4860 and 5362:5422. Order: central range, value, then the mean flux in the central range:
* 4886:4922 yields 0.06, 46.3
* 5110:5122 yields 0.13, 43.4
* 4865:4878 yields 0.05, 46.7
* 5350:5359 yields -0.05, 51.6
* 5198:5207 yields 0.18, 41.7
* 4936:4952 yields 0.01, 48.4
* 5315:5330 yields 0.05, 47.1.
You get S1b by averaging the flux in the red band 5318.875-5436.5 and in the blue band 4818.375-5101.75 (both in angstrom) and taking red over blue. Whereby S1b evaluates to 1.1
